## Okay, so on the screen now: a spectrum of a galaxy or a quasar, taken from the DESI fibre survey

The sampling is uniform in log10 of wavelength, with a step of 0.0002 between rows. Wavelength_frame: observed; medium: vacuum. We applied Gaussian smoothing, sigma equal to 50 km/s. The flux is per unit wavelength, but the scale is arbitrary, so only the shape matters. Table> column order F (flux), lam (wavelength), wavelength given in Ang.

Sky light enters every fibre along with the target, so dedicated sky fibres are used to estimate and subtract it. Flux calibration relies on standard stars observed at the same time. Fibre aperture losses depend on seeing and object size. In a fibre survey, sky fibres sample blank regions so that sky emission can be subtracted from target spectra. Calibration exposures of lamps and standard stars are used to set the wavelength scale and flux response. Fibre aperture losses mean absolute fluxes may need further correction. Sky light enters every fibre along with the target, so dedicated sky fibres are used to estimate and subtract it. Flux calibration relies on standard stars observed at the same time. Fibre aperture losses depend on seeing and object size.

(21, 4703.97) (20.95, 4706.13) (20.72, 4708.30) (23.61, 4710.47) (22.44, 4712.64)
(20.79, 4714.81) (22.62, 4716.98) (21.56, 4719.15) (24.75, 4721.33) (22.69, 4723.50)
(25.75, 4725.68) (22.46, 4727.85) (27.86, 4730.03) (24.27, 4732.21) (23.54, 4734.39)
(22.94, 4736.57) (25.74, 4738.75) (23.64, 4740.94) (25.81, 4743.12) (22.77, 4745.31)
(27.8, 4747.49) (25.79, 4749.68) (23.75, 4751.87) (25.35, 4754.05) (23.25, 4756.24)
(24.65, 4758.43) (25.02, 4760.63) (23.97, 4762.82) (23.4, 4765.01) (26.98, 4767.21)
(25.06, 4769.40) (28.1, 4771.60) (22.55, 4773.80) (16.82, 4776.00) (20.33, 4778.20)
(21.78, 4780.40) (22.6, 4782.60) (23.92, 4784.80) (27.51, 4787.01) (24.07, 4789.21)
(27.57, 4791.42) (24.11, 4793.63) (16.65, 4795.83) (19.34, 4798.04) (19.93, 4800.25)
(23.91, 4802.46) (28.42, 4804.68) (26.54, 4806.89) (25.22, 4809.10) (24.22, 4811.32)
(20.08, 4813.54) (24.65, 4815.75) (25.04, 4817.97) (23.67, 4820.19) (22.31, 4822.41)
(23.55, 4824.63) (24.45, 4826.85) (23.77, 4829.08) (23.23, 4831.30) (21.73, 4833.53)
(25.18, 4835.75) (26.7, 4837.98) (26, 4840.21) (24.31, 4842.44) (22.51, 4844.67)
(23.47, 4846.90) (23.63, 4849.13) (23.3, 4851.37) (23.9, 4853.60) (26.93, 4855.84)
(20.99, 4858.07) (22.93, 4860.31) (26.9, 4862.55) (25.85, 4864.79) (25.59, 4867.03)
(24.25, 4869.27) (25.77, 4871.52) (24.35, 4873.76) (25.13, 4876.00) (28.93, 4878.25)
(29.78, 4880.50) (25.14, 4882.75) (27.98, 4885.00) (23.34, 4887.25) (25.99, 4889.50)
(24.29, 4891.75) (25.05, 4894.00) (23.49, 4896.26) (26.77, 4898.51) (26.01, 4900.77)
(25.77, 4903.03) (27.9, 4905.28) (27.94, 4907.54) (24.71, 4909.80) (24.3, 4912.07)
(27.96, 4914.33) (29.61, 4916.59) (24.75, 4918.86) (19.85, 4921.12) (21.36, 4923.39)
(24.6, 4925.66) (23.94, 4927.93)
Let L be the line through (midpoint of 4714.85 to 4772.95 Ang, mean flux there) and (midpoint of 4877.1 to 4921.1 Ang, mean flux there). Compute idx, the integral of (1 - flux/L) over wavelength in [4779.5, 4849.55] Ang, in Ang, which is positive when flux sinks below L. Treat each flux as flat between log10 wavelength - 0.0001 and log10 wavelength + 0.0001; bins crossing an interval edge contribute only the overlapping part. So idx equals 4.1 Ang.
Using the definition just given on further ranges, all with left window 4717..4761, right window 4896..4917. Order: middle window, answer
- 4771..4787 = 1.6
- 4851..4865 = 0.8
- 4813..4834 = 1.7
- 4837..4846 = 0.3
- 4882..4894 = 0.4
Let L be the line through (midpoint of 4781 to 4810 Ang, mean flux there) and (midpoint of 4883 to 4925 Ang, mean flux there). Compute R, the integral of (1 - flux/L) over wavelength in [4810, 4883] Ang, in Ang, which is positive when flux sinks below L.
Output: 0.2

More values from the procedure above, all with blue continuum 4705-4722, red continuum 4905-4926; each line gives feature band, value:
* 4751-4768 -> -1.3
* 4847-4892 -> -1.3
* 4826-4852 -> 0.0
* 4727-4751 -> -2.4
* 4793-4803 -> 1.3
